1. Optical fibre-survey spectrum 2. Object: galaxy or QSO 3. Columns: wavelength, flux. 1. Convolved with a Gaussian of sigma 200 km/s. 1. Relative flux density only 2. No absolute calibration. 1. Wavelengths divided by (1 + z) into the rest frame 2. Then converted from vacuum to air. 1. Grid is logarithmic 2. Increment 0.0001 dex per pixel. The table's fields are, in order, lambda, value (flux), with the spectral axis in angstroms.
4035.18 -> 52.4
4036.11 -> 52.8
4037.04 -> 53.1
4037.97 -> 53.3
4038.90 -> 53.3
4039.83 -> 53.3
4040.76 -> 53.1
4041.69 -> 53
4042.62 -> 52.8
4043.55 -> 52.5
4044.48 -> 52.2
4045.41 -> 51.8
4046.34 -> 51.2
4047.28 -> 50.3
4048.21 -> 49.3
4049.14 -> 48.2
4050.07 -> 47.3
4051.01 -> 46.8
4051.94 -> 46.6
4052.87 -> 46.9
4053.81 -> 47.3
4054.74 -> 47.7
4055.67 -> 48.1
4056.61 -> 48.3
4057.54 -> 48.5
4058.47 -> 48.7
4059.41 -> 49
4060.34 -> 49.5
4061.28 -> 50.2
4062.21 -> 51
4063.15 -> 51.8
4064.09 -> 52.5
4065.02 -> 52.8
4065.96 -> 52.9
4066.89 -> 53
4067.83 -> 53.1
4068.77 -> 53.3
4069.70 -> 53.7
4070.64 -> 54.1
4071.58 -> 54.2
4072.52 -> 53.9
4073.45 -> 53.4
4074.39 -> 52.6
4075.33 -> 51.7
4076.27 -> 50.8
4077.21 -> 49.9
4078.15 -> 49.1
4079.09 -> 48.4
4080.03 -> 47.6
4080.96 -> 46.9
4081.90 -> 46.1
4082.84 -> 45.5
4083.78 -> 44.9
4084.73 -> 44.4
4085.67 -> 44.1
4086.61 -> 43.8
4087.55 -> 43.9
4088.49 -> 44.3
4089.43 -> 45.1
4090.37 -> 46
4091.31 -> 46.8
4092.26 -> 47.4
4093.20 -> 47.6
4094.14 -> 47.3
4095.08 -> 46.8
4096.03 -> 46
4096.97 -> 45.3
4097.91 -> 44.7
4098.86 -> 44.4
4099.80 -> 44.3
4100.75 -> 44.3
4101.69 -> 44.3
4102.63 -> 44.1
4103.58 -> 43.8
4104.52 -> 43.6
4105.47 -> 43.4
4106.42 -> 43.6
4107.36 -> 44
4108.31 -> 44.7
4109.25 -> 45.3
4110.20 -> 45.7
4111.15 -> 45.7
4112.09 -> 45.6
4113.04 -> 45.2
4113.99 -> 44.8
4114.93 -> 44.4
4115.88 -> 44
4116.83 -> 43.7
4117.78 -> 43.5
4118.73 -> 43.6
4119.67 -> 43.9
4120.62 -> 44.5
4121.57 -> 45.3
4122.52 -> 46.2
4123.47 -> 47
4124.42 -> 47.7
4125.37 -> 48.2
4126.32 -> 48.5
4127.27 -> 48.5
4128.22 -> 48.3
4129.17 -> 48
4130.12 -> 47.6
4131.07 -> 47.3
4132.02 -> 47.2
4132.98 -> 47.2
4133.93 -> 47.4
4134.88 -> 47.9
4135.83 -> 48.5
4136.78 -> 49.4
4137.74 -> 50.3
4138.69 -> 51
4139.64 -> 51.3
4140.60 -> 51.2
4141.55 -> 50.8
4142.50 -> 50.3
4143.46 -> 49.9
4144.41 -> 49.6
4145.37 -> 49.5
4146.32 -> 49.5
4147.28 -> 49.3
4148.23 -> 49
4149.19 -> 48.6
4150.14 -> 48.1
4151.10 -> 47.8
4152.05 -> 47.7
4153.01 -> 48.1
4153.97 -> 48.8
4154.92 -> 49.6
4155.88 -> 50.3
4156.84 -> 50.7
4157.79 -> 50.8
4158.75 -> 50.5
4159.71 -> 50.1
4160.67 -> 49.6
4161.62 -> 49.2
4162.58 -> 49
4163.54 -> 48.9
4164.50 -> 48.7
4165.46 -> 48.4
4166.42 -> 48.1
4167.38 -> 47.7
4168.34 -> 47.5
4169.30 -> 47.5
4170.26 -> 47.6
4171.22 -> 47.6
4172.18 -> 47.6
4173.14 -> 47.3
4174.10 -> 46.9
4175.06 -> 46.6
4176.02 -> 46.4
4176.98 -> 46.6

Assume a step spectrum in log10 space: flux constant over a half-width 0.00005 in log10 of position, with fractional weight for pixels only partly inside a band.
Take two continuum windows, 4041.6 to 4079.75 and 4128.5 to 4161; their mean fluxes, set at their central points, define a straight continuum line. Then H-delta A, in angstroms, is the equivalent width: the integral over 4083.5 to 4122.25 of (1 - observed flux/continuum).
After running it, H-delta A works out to 3.9 angstroms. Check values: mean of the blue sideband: 50.7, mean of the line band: 44.8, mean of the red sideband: 49.2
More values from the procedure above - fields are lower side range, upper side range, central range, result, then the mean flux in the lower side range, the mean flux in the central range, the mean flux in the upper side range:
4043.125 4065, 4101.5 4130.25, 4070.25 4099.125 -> -0.12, 49.4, 47.6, 45.4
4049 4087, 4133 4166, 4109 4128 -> 1.47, 49.5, 45.6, 49.4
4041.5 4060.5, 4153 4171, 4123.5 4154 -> 0.16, 49.3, 48.8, 49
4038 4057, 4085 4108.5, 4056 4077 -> -1.60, 50.1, 51.7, 44.9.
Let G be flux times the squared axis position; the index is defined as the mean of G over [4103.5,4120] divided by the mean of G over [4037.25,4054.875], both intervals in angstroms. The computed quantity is 0.9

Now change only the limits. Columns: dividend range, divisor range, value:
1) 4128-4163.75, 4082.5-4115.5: 1.12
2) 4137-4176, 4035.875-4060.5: 1.03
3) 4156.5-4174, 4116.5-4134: 1.07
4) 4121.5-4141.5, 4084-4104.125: 1.09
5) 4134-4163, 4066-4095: 1.05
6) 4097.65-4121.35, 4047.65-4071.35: 0.91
